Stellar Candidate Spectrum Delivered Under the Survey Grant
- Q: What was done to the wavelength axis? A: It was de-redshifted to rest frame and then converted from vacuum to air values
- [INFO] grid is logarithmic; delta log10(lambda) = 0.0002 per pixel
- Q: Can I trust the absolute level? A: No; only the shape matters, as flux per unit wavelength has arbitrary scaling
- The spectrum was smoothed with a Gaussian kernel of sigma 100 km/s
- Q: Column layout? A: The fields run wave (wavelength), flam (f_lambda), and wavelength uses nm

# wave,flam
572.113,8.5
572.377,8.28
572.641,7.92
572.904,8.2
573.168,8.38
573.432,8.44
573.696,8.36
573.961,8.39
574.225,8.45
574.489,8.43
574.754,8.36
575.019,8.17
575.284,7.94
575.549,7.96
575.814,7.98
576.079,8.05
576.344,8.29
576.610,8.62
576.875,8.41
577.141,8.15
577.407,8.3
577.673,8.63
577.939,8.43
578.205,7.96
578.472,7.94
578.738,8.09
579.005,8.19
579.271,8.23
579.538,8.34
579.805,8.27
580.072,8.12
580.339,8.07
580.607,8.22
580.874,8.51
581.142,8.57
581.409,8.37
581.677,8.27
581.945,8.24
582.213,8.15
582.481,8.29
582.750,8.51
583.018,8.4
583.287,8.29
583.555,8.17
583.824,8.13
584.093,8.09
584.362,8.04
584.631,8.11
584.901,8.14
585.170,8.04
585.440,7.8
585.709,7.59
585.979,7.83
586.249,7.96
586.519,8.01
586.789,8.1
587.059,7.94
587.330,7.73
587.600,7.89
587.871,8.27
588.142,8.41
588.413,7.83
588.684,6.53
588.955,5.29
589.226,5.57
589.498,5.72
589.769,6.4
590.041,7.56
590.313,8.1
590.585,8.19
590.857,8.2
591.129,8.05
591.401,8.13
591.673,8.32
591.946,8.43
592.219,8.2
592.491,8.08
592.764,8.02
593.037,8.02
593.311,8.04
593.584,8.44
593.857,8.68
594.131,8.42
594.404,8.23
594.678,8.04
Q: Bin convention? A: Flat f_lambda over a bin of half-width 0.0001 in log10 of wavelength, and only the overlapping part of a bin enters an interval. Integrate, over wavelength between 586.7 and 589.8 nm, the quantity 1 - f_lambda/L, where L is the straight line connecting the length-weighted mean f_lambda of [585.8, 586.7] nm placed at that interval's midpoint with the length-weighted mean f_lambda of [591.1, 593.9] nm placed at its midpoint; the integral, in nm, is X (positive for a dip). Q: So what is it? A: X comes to 0.333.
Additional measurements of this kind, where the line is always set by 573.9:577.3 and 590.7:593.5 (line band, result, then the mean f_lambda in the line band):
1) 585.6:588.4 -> 0.07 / 7.97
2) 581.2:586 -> 0.03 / 8.15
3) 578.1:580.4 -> 0.02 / 8.14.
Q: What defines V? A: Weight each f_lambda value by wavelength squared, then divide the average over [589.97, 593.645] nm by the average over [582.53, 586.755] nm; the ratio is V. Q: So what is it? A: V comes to 1.0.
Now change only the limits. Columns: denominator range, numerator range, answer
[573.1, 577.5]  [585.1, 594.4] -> 0.99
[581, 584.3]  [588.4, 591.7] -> 0.89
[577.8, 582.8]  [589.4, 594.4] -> 1.01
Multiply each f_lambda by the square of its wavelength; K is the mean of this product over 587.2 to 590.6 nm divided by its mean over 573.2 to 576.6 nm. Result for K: 0.91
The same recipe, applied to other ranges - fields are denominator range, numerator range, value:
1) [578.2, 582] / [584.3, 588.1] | 0.99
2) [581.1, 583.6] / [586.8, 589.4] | 0.89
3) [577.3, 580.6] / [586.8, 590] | 0.89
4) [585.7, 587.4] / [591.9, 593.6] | 1.05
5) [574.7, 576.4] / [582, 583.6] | 1.05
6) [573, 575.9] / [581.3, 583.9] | 1.03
